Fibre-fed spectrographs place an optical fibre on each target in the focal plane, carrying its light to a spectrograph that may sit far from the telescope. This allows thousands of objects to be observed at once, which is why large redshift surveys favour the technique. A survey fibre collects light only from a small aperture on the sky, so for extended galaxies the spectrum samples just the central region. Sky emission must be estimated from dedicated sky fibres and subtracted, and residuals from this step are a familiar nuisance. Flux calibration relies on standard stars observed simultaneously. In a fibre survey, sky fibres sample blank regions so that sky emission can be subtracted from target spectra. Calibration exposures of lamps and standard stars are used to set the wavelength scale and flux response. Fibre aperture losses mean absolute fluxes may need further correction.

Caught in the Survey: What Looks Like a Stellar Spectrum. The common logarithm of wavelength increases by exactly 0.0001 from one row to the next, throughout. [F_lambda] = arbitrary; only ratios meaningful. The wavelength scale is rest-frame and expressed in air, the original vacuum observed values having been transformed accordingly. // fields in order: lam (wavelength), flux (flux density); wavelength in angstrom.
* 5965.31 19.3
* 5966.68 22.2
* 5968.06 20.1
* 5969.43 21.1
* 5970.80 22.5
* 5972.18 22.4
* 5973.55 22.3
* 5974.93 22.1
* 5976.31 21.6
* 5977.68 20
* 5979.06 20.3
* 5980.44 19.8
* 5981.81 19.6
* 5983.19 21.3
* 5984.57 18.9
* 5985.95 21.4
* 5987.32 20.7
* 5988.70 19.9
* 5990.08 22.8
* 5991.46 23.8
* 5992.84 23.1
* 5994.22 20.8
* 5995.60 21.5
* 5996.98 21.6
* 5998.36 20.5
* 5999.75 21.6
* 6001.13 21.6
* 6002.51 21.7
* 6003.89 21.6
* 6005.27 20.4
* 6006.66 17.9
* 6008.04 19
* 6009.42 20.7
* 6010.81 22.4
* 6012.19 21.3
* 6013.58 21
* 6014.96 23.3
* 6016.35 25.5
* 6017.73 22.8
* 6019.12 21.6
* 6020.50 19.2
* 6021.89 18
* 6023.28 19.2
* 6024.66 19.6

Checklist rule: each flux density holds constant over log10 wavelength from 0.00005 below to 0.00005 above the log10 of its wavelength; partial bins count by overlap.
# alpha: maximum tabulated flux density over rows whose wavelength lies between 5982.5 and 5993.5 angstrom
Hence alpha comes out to 23.8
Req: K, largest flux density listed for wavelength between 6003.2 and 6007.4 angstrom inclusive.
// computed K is 21.6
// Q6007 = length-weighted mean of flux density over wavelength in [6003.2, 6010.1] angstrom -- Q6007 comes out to 19.9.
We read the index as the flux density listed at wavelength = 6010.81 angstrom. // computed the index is 22.4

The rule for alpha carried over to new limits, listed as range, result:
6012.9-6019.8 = 25.5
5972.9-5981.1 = 22.3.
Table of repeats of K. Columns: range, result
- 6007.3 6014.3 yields 22.4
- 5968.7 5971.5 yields 22.5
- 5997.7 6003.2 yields 21.7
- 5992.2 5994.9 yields 23.1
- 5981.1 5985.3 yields 21.3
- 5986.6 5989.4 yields 20.7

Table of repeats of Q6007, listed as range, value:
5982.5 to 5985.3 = 20.1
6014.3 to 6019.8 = 23.3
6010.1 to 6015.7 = 22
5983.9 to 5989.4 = 20.3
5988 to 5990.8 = 21.4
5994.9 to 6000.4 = 21.3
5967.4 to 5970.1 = 20.6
